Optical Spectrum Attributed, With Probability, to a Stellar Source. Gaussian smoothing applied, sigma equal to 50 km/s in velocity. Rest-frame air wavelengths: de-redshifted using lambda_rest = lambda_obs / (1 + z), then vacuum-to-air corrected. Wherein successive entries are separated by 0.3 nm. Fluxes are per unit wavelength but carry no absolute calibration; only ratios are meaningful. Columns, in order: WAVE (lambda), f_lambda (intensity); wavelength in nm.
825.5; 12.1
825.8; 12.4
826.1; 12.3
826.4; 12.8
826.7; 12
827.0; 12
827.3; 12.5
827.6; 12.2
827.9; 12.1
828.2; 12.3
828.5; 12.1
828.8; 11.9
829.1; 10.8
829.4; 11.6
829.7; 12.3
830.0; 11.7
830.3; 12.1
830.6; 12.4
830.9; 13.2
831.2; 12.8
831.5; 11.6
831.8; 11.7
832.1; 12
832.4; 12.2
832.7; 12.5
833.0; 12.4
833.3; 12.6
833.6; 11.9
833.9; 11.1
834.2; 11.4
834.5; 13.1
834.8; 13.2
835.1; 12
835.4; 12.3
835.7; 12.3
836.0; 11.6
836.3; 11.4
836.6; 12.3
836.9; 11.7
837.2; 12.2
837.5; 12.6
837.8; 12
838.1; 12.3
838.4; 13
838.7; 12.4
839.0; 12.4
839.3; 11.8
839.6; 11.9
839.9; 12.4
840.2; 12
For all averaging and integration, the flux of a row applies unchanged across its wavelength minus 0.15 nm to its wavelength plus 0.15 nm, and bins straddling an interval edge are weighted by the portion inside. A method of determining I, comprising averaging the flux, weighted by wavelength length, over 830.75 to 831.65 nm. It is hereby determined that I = 12.5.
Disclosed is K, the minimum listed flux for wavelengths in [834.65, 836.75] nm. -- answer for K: 11.4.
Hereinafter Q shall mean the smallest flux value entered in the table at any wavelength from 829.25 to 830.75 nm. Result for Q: 11.6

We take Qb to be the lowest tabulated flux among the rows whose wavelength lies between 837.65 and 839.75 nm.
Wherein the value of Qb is 11.8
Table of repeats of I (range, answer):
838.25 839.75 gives 12.3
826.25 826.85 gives 12.4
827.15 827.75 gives 12.3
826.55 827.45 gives 12.2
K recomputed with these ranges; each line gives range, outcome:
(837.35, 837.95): 12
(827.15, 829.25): 10.8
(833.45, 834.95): 11.1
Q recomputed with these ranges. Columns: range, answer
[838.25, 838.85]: 12.4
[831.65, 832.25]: 11.7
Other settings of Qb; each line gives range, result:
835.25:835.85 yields 12.3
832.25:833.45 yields 12.2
